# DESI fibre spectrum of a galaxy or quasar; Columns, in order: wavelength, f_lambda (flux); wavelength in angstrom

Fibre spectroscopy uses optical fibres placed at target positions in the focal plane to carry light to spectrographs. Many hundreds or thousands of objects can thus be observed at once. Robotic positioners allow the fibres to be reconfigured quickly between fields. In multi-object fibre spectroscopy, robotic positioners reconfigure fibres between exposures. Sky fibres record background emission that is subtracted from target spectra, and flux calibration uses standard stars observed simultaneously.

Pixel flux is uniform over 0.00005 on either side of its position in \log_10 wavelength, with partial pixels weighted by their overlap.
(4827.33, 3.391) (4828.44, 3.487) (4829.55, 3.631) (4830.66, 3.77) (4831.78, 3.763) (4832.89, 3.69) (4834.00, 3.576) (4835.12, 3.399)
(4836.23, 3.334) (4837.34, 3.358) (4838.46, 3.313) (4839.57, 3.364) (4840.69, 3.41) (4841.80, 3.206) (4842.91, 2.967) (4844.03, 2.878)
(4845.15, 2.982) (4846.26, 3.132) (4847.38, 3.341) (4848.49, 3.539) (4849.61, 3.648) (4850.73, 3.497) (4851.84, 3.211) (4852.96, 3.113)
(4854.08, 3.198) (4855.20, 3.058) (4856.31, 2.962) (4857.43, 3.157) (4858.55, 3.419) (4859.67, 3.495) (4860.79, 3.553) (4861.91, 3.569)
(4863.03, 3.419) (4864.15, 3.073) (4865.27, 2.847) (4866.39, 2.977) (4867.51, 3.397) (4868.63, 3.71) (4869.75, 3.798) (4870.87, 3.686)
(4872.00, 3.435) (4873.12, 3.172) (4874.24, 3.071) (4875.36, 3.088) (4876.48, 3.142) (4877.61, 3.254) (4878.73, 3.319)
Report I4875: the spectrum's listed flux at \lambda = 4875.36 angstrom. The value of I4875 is 3.088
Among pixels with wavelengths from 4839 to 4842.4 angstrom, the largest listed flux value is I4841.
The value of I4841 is 3.41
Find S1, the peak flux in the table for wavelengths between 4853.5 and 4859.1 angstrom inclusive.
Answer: 3.419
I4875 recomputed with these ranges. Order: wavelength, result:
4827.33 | 3.391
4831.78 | 3.763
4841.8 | 3.206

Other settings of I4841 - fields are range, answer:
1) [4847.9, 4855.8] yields 3.648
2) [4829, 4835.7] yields 3.77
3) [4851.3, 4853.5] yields 3.211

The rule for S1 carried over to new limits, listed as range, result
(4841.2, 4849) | 3.539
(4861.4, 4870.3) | 3.798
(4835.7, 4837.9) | 3.358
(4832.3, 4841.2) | 3.69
